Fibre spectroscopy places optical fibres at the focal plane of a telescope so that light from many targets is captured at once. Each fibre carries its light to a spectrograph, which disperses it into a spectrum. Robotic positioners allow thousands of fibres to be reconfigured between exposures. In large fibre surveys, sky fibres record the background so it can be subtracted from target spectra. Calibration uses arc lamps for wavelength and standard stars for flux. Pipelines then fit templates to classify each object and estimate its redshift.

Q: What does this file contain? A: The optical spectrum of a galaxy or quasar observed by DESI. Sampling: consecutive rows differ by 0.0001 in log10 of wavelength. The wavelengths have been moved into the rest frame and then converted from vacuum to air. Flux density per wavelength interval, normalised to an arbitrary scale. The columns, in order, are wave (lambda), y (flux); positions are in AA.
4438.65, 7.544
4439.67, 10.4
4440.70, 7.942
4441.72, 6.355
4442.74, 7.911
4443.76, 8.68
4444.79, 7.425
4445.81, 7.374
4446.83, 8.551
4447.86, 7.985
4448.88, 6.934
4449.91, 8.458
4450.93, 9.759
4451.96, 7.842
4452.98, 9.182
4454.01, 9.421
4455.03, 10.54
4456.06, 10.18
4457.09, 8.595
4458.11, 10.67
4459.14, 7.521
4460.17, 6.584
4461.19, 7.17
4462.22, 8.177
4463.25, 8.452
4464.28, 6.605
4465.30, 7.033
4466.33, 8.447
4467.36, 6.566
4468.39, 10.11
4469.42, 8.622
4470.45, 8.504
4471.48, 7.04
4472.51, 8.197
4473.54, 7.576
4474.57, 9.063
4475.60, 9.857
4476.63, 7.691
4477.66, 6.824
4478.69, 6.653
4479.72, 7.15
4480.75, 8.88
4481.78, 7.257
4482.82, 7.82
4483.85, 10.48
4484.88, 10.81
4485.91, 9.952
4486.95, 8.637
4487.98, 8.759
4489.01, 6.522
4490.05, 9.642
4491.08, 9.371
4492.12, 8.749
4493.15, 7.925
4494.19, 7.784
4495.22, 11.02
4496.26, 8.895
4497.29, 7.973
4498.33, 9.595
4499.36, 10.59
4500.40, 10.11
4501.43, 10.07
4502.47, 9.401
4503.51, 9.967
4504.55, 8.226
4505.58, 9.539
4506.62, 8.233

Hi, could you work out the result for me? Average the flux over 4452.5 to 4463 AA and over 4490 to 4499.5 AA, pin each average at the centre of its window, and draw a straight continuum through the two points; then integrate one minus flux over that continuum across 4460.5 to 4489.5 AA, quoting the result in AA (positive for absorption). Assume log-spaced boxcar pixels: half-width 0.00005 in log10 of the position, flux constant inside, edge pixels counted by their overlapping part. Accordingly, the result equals 2.5 AA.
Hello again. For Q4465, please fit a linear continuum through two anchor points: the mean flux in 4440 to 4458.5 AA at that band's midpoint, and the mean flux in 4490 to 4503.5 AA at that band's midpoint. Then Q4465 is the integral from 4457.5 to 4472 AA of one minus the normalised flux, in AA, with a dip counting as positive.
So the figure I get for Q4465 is 1.4 AA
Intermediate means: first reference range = 8.55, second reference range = 9.33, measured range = 7.97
